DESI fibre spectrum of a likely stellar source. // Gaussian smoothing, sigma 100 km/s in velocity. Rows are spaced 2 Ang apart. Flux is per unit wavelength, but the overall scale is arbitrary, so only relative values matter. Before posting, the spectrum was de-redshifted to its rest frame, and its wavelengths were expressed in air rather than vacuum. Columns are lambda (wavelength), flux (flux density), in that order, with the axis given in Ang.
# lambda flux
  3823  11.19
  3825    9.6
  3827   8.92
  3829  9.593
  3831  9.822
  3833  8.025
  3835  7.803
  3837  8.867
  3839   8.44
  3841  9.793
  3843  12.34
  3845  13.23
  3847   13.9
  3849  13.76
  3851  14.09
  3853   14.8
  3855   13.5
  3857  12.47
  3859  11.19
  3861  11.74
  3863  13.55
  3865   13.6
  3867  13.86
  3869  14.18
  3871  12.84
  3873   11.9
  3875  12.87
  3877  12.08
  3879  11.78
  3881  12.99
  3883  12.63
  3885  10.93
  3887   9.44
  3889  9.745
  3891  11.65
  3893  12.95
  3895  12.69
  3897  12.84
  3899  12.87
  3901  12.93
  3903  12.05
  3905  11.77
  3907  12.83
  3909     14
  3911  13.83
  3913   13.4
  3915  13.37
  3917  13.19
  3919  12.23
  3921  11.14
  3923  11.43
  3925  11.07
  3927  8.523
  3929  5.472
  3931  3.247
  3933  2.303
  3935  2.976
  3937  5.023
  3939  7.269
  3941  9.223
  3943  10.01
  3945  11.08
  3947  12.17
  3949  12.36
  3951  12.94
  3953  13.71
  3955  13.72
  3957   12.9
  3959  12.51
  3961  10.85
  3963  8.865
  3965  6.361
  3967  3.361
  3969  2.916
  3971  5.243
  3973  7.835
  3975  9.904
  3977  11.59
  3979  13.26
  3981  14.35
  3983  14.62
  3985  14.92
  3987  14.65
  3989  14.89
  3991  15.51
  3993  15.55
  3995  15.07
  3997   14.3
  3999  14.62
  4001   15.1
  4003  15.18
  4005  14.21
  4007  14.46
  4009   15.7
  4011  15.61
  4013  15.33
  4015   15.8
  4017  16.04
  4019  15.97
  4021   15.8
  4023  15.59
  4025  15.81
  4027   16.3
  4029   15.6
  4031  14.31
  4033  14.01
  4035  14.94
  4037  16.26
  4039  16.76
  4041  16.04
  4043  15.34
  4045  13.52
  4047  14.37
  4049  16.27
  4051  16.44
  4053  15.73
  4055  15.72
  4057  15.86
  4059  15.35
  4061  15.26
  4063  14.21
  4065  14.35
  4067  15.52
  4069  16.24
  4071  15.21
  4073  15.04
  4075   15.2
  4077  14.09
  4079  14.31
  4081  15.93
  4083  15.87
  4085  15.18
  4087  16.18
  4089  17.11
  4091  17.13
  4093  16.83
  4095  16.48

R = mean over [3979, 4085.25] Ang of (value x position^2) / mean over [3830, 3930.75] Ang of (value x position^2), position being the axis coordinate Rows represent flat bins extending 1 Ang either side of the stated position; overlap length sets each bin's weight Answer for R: 1.39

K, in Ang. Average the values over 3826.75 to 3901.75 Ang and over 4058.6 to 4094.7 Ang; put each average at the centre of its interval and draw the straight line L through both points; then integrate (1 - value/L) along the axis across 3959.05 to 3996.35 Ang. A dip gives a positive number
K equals 7.3 Ang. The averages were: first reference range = 11.9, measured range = 11.2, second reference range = 15.5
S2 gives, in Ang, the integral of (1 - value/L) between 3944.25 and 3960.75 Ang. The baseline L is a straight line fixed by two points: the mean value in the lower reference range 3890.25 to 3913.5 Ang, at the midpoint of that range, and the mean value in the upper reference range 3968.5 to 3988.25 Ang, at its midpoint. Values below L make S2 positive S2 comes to -1.2 Ang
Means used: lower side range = 12.8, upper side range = 11.2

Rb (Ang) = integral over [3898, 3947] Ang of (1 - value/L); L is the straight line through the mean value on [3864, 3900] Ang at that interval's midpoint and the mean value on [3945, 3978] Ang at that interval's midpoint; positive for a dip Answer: 4.6 Ang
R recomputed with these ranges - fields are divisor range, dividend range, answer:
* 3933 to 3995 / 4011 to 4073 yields 1.51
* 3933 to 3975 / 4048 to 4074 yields 1.83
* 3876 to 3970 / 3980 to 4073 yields 1.53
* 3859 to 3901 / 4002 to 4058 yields 1.35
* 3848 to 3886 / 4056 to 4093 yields 1.33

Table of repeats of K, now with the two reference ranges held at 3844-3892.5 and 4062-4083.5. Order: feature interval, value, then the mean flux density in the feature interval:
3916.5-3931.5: 4.12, 9.63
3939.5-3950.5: 2.15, 10.9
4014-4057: -2.76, 15.6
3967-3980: 5.46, 8.07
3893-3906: 0.43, 12.6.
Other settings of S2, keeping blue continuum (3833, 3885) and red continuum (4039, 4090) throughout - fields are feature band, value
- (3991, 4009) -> -0.6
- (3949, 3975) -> 8.2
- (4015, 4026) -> -0.8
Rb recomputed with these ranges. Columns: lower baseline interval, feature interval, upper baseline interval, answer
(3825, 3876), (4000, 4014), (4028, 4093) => -0.6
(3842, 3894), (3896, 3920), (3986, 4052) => 0.7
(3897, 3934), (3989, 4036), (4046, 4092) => -4.9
